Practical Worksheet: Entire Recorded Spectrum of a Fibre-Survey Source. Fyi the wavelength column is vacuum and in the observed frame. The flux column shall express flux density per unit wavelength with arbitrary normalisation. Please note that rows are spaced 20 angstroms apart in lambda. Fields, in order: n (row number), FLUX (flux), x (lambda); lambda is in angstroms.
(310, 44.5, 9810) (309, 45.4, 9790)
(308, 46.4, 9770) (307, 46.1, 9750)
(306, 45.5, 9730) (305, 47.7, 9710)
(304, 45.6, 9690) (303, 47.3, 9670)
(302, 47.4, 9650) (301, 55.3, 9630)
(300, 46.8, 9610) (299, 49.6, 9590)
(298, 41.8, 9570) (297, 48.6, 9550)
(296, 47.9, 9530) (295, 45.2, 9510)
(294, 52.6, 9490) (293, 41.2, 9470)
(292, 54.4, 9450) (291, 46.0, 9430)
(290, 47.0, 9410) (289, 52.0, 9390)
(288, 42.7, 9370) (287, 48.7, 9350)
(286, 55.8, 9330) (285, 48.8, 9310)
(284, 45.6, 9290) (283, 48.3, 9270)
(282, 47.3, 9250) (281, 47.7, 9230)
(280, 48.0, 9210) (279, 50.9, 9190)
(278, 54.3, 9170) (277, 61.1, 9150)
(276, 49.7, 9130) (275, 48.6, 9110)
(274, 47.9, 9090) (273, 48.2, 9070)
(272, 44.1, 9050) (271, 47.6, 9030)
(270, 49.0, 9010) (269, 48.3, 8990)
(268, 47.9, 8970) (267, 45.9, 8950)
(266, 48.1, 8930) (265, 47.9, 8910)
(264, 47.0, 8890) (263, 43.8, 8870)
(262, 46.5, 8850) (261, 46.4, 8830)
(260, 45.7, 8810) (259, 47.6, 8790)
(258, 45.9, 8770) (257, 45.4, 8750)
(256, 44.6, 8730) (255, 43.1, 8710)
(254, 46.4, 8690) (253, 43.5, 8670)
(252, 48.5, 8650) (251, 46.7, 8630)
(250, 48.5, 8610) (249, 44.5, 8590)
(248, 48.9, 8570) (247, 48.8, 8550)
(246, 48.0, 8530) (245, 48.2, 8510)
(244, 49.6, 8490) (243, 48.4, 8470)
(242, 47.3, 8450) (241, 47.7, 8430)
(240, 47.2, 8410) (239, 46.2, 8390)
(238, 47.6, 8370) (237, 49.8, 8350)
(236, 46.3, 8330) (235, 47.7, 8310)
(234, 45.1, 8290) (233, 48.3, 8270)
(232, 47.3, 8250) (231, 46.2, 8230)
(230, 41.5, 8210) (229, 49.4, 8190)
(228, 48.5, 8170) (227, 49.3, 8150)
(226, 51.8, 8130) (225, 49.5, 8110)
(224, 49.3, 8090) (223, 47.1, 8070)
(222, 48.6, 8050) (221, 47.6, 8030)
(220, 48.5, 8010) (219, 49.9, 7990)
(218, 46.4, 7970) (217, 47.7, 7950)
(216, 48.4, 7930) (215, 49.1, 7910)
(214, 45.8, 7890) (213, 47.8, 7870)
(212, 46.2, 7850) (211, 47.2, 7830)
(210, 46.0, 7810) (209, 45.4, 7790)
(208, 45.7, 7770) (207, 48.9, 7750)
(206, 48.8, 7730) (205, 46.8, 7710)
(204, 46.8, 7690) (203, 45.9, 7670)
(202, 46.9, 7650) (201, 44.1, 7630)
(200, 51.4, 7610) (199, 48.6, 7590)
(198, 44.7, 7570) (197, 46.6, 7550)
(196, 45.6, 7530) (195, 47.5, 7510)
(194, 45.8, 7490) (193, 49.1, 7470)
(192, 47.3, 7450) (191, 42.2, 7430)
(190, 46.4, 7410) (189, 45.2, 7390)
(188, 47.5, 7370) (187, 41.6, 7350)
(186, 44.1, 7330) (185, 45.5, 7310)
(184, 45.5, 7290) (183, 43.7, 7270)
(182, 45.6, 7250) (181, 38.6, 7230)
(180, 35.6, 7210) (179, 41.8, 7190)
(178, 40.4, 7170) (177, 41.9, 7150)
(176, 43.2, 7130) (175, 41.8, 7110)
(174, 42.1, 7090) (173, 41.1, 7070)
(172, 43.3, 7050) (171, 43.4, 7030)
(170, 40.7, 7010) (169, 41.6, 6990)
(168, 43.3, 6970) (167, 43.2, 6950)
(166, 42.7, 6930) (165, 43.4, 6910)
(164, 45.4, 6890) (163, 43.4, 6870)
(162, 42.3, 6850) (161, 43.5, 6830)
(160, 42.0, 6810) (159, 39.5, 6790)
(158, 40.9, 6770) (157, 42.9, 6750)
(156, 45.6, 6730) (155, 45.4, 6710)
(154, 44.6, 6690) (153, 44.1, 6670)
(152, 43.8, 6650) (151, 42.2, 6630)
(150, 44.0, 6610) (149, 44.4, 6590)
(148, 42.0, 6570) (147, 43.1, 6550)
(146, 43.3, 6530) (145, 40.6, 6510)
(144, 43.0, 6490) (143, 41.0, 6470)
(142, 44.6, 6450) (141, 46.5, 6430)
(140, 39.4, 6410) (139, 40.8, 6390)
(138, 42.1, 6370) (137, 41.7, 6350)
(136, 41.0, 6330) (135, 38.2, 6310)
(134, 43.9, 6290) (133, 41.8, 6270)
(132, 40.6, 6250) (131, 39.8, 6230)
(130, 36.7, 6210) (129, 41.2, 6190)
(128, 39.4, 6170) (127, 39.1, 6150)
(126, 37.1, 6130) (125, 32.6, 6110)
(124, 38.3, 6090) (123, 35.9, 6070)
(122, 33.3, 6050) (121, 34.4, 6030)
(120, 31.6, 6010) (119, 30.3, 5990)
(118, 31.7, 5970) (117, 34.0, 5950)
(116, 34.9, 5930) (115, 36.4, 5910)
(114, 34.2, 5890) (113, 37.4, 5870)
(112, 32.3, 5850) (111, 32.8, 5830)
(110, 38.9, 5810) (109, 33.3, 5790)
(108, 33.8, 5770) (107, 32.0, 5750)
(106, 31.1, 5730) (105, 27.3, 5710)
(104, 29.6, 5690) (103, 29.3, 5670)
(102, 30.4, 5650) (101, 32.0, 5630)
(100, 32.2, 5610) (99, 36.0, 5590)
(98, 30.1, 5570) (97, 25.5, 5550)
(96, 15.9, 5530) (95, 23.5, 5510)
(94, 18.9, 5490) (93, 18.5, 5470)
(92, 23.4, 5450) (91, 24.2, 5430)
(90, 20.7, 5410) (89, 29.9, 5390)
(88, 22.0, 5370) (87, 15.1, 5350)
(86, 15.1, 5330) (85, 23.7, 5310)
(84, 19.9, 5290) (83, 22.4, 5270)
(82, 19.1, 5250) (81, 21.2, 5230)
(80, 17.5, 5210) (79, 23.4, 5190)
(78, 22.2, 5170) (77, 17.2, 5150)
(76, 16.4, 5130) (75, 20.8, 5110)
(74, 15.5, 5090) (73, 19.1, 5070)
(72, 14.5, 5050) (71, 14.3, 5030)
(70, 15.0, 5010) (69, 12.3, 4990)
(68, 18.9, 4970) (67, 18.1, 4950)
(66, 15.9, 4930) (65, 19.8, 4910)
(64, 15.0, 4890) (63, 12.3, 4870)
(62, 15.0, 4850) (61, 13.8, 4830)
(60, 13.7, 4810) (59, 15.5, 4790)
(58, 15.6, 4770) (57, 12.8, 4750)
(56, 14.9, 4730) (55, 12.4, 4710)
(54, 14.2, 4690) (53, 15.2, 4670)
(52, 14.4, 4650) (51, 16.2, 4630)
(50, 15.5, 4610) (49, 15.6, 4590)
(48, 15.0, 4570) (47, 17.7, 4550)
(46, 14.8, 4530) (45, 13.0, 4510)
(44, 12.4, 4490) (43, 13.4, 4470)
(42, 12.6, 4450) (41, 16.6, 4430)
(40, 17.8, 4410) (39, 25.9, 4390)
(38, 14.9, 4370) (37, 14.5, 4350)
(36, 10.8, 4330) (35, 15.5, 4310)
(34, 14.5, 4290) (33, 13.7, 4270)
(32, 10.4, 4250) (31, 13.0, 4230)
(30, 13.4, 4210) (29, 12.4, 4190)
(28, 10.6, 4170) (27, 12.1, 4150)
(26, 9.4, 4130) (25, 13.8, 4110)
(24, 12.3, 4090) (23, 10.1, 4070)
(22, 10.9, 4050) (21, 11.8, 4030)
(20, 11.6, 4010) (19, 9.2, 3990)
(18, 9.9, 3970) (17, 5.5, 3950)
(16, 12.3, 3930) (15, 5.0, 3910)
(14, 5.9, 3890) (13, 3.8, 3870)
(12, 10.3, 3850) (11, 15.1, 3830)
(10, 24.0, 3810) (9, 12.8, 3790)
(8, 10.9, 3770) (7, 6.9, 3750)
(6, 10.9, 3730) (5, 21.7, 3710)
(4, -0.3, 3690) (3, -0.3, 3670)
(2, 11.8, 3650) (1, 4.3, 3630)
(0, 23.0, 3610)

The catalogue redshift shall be 0.39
